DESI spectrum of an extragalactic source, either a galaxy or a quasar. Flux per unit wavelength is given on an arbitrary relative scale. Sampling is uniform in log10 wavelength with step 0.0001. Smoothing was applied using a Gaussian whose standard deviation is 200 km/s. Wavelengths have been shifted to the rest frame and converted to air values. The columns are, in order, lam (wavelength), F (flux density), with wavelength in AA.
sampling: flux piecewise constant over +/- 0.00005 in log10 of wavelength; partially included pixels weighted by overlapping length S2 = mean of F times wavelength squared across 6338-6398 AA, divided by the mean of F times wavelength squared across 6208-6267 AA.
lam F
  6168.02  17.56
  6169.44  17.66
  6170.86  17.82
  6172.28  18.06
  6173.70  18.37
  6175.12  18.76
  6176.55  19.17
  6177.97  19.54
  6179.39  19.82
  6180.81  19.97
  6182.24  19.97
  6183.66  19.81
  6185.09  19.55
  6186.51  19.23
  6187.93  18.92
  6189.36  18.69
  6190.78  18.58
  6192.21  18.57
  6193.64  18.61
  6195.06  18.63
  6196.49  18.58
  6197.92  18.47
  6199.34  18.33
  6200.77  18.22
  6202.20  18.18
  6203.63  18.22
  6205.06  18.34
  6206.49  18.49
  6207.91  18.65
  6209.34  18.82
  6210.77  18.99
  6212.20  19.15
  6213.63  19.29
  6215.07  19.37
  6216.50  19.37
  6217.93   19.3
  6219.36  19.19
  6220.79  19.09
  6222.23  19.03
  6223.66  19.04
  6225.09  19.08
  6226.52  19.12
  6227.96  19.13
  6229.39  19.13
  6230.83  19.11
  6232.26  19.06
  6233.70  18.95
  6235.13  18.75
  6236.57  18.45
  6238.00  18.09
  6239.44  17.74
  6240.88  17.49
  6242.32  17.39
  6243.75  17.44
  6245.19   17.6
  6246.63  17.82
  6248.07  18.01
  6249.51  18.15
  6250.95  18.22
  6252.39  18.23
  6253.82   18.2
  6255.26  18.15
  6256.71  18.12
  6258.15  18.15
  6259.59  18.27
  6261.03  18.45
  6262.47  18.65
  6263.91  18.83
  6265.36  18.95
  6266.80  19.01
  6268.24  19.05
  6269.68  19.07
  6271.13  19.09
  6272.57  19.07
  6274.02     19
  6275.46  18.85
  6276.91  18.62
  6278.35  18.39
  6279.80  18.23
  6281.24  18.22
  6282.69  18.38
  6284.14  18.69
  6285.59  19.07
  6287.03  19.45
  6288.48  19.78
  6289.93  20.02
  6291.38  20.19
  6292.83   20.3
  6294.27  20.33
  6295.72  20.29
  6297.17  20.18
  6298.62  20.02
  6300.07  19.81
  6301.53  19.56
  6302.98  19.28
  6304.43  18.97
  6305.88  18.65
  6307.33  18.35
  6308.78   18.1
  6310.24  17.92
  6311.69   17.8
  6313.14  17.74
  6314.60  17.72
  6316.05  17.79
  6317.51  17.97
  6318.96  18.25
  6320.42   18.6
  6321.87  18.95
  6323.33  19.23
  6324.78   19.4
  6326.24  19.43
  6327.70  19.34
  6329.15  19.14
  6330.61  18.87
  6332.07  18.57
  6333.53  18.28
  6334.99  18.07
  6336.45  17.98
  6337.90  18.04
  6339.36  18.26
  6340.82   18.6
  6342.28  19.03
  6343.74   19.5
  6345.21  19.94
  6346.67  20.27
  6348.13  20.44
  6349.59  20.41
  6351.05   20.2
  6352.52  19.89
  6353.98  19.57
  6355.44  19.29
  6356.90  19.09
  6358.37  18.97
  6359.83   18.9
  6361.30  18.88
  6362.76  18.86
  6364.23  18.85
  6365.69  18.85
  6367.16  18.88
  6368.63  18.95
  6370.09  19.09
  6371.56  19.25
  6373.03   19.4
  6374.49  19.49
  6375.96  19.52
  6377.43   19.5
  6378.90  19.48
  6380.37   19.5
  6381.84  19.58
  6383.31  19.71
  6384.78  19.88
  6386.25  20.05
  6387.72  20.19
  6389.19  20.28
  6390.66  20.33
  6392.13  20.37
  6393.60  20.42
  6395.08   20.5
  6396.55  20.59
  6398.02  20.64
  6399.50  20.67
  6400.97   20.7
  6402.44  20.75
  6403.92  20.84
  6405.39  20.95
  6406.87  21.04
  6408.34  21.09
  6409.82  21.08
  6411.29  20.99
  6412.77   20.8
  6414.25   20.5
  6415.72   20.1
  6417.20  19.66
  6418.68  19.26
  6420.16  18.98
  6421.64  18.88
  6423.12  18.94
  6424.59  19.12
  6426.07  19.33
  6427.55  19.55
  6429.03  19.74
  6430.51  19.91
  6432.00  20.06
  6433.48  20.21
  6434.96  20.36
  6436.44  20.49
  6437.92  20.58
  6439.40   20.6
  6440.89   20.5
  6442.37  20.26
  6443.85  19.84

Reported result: 1.10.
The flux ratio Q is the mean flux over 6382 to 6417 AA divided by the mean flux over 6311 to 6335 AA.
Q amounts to 1.11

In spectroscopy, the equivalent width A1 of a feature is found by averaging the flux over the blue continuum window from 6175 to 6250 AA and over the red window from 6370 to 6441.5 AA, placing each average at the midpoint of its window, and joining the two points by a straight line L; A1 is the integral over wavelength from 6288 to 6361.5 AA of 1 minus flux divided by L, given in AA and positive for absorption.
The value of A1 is 1.6 AA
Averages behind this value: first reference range 18.8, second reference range 20.1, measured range 19.1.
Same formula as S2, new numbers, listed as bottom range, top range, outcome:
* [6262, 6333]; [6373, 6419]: 1.10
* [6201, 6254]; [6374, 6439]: 1.15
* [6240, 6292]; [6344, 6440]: 1.12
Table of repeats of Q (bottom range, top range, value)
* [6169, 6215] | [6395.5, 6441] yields 1.08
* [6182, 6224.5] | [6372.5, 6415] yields 1.08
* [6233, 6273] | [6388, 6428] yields 1.10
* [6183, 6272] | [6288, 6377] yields 1.02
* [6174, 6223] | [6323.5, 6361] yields 1.01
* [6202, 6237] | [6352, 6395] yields 1.03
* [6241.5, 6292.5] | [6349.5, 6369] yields 1.03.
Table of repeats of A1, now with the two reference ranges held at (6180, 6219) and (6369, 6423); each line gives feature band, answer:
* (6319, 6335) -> 0.62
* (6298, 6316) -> 0.86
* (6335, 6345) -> 0.58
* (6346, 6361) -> 0.12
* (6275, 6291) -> 0.41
